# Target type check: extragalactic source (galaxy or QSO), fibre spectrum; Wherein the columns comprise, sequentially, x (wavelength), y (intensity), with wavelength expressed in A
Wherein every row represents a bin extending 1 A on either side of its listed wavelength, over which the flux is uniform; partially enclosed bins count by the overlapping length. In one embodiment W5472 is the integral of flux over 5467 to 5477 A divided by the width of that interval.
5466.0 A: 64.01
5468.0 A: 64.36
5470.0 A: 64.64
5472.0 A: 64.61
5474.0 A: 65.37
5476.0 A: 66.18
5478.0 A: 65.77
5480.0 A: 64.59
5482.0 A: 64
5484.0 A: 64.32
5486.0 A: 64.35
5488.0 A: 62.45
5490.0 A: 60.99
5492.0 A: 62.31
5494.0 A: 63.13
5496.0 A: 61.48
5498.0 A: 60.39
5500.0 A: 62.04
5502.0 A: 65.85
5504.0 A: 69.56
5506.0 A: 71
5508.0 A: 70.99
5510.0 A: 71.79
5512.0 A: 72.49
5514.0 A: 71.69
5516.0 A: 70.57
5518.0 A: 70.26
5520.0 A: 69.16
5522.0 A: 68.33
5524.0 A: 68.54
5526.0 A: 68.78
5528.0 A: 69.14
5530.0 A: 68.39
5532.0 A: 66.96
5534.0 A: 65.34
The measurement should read 65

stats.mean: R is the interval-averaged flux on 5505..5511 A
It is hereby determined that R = 71.3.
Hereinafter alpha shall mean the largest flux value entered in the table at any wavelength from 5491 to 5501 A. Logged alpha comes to 63.13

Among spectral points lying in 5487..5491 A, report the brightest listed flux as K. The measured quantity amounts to 62.45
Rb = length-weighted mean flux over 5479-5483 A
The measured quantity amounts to 64.3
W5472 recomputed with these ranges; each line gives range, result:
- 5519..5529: 68.8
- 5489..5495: 62.1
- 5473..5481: 65.5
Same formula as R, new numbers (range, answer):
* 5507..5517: 71.5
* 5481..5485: 64.2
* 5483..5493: 62.9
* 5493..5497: 62.3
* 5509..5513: 72.1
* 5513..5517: 71.1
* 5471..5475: 65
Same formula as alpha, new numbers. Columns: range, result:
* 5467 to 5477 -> 66.18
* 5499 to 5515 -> 72.49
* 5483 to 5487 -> 64.35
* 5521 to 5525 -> 68.54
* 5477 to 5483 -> 65.77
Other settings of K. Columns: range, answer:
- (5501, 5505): 69.56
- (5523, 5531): 69.14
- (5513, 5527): 71.69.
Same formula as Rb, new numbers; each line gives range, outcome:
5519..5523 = 68.7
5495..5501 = 61.3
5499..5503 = 63.9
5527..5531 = 68.8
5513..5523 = 70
